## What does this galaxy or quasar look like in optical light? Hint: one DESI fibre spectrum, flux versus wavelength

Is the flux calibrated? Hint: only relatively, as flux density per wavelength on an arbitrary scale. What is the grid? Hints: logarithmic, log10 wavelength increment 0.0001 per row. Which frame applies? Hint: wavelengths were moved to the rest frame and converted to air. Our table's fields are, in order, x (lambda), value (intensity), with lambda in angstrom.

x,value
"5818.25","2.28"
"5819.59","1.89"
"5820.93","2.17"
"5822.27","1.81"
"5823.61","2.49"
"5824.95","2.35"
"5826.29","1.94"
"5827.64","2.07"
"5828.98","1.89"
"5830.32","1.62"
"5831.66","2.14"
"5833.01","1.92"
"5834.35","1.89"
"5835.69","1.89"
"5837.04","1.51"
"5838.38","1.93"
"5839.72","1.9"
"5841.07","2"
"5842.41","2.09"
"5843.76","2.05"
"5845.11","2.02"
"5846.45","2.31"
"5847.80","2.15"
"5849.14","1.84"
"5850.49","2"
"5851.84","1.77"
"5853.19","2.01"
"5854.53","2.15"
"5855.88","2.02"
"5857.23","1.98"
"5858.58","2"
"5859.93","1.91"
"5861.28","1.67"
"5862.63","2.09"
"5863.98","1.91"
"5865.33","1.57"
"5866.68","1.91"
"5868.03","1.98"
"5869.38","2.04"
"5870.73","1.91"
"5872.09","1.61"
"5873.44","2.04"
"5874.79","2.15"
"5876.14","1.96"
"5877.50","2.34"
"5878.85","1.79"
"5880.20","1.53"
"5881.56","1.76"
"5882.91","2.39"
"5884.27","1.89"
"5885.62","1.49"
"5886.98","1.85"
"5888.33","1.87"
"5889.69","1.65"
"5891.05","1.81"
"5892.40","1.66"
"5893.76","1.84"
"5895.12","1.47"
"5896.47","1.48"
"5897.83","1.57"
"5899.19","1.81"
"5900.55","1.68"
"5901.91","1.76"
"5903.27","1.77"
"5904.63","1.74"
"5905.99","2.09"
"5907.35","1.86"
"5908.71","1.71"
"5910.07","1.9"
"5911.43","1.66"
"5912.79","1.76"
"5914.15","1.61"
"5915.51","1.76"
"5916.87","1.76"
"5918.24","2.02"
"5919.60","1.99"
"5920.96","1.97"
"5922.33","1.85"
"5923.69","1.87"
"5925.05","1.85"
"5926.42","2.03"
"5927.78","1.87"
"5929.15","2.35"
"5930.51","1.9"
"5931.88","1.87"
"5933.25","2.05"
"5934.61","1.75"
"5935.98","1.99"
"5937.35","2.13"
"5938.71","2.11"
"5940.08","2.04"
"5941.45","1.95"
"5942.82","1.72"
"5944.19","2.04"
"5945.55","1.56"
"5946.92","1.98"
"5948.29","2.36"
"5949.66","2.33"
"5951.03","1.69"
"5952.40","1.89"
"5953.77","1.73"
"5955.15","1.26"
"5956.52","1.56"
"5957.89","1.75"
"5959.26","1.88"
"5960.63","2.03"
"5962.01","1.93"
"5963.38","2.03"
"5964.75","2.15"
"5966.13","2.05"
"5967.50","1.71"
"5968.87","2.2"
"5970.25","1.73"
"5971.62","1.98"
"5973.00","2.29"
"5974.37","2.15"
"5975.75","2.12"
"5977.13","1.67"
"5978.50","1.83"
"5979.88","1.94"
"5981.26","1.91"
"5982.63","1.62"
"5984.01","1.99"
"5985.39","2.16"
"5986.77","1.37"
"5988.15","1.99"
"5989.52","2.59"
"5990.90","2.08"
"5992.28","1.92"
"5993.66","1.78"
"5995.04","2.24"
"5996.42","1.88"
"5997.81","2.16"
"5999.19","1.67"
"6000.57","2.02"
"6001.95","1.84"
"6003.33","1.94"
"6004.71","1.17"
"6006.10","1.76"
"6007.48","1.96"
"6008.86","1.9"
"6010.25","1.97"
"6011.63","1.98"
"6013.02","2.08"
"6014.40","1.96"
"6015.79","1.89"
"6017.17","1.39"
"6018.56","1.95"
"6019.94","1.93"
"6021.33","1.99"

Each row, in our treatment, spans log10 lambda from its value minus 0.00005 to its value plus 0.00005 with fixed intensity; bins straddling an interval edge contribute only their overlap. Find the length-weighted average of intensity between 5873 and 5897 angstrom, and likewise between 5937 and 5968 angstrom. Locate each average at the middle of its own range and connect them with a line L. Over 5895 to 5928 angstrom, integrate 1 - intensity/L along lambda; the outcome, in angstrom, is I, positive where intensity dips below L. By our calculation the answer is 1.13 angstrom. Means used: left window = 1.83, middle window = 1.8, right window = 1.91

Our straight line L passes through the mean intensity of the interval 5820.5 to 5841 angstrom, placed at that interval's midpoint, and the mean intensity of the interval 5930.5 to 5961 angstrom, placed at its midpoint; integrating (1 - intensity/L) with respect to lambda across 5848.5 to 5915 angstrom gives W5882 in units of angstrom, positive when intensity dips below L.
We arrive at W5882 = 3.18 angstrom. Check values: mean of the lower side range 1.97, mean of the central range 1.84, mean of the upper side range 1.89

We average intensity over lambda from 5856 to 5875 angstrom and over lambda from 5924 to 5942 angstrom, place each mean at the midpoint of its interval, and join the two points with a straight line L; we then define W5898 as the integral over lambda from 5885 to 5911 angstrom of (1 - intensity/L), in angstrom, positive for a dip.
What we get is 2.8 angstrom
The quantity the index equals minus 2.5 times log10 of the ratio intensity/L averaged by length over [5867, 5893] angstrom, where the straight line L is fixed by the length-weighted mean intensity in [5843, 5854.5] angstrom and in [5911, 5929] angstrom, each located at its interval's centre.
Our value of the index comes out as 0.042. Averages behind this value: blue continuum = 2.03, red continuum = 1.86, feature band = 1.88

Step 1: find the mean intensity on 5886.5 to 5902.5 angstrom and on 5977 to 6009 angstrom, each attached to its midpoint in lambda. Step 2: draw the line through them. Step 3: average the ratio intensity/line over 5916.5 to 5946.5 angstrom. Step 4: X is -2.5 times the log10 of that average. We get -0.10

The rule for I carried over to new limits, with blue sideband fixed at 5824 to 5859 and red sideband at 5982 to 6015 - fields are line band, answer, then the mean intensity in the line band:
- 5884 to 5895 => 1.3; 1.74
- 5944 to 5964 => 0.8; 1.86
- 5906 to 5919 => 1.0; 1.8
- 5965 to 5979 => -0.4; 1.98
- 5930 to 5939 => -0.1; 1.97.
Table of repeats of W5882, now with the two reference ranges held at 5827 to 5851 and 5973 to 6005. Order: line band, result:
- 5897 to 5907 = 0.9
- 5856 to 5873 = 0.6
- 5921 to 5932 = -0.1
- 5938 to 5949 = -0.2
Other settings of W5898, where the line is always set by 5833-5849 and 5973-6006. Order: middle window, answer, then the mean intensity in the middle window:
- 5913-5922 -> 0.5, 1.85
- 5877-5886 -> 0.3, 1.89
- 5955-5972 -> 0.4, 1.88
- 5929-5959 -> 0.5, 1.9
